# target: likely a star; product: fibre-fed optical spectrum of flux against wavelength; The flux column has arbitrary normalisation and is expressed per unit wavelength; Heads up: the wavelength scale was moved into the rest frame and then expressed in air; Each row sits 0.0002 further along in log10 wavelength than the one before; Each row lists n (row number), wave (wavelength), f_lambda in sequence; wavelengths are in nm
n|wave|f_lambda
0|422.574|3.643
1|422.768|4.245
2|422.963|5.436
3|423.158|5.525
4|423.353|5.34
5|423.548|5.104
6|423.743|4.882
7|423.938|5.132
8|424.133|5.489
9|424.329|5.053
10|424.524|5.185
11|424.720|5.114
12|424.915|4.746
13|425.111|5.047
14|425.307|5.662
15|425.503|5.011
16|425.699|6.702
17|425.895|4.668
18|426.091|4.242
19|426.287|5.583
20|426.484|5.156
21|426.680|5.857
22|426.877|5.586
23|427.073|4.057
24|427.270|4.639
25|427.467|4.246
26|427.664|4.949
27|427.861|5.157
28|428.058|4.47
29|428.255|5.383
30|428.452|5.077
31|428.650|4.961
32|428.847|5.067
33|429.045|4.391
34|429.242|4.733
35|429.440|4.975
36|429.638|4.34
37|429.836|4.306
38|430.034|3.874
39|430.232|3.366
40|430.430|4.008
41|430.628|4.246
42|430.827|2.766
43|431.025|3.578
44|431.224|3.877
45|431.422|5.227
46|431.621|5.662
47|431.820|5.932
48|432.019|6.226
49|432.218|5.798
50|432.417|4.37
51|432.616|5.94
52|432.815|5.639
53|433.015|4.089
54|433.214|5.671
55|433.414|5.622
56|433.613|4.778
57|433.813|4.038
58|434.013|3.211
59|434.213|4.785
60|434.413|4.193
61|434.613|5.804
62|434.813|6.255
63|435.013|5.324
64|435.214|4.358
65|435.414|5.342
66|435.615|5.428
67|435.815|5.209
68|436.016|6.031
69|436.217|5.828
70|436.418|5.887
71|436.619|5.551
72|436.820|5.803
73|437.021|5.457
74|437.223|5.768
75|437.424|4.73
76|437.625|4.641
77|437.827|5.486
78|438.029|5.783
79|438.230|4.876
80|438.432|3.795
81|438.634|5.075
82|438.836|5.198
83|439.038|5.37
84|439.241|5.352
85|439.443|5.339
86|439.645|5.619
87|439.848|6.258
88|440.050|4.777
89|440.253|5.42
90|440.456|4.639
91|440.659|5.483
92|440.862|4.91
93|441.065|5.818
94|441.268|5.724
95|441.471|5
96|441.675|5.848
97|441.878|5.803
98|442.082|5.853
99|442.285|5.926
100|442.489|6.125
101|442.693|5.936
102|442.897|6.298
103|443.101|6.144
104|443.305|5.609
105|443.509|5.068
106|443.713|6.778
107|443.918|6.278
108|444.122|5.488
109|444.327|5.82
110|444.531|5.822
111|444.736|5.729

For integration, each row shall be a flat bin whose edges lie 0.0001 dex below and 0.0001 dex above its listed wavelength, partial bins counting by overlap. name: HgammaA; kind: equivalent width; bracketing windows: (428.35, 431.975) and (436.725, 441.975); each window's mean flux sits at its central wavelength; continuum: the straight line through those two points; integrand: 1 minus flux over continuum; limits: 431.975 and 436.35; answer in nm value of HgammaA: -0.29 nm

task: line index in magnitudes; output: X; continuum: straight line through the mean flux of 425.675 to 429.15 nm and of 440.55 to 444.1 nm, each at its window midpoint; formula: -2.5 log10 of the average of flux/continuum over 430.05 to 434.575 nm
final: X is 0.12 mag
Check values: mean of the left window 4.97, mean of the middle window 4.68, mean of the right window 5.79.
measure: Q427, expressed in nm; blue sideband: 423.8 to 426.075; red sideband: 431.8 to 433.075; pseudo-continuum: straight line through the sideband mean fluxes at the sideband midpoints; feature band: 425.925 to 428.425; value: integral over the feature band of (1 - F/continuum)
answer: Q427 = 0.16 nm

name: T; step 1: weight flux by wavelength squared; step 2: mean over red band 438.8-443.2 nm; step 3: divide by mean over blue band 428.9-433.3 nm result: 1.25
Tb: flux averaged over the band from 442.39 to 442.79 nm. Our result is 6.03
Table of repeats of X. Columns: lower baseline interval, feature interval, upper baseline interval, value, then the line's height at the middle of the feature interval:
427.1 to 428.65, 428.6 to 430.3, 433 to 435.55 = 0.091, 4.84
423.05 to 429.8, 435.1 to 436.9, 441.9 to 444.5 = 0.013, 5.55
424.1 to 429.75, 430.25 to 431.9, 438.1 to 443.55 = 0.185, 5.15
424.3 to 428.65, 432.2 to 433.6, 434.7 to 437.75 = 0.015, 5.32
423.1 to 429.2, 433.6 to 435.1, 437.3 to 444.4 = 0.111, 5.31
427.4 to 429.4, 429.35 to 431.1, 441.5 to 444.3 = 0.256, 4.99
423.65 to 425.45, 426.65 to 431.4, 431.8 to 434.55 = 0.133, 5.07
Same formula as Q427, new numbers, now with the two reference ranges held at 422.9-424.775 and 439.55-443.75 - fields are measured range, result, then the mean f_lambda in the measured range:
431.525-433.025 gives -0.031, 5.54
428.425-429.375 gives 0.091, 4.83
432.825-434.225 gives 0.206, 4.65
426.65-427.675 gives 0.094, 4.82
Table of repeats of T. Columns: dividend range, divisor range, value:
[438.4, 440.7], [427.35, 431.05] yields 1.24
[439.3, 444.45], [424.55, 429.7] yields 1.22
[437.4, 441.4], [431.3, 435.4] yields 1.04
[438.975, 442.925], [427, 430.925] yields 1.32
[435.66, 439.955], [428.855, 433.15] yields 1.19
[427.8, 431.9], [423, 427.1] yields 0.89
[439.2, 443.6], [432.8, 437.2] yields 1.11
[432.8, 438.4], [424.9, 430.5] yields 1.11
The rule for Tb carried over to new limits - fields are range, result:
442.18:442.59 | 6.03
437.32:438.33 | 5.11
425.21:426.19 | 5.26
